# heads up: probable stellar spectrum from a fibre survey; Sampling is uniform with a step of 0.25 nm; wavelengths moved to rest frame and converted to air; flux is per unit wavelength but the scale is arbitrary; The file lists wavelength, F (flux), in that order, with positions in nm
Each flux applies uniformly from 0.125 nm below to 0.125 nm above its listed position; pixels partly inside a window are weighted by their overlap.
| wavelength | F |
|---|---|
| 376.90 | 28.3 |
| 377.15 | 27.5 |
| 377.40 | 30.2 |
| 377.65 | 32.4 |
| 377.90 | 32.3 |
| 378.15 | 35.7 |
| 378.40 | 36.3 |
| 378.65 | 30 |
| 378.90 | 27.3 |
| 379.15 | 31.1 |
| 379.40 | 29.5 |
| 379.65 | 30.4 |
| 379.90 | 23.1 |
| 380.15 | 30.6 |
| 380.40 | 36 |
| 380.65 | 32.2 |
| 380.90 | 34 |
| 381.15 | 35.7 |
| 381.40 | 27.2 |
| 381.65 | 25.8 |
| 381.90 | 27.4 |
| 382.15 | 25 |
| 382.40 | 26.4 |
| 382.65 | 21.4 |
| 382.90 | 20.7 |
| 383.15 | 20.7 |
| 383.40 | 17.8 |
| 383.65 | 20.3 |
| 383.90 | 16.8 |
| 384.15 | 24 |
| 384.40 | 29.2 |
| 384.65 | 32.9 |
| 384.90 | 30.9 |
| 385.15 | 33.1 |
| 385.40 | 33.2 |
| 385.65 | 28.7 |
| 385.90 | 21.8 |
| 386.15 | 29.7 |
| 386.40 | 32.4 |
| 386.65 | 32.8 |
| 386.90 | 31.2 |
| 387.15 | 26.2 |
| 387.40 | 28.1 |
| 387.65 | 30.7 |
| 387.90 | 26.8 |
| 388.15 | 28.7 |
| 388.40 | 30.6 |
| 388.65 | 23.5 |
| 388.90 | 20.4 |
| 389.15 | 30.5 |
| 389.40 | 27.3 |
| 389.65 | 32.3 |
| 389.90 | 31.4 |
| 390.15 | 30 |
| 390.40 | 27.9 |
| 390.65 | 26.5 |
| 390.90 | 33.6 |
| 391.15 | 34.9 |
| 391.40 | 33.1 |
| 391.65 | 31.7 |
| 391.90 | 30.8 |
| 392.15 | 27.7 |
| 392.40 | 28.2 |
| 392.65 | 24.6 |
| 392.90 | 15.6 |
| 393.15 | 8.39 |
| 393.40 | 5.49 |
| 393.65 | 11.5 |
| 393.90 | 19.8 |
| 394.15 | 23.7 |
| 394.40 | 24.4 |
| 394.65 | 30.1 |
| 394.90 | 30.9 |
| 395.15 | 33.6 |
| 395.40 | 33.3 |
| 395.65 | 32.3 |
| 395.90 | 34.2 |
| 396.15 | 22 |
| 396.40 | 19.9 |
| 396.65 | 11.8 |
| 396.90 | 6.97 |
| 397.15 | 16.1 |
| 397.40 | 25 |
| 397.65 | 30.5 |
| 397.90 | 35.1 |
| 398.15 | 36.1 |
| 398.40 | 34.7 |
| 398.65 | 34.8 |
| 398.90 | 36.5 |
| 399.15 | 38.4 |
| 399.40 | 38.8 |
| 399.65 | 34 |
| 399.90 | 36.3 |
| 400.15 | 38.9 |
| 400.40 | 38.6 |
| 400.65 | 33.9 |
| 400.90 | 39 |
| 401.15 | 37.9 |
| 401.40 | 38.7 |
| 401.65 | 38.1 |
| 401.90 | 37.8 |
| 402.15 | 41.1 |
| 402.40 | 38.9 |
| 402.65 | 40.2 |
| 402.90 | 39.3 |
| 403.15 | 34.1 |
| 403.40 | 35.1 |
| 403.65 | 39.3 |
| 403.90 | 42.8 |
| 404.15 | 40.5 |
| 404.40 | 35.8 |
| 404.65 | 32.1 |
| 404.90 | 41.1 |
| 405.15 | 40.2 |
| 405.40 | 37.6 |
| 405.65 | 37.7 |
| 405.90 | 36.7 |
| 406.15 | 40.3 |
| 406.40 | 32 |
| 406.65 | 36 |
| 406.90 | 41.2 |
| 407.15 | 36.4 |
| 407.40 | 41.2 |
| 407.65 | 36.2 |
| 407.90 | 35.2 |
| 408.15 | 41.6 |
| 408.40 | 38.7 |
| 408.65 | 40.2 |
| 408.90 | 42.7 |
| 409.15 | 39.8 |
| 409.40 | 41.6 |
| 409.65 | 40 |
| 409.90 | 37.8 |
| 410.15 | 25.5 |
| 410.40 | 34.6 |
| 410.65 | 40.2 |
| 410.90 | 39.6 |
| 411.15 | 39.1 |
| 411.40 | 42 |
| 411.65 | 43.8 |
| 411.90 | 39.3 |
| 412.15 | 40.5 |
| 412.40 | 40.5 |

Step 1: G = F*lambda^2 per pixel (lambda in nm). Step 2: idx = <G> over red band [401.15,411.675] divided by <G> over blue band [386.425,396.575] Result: 1.54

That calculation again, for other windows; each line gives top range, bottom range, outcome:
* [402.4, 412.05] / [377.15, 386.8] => 1.53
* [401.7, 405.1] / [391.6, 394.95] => 1.84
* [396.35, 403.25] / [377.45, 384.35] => 1.33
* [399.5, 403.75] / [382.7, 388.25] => 1.51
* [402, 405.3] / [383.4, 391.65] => 1.46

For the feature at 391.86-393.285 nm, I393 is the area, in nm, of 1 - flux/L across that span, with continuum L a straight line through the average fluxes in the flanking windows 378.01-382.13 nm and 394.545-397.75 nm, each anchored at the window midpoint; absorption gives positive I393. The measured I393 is 0.24 nm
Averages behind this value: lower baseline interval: 30.6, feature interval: 21.9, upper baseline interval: 25.1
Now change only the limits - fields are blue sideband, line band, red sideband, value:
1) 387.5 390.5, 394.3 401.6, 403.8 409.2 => 0.52 nm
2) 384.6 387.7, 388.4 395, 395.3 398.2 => 0.44 nm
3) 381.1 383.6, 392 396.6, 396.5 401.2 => 0.96 nm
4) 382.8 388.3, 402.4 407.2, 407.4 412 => -0.19 nm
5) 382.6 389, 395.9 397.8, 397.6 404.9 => 0.79 nm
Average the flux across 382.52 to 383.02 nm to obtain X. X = 21.1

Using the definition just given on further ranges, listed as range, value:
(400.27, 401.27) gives 37.4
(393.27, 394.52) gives 16.9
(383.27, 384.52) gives 21.6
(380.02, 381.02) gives 33.1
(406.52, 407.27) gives 37.8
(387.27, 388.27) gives 28.6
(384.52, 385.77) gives 31.8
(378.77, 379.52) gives 29.3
